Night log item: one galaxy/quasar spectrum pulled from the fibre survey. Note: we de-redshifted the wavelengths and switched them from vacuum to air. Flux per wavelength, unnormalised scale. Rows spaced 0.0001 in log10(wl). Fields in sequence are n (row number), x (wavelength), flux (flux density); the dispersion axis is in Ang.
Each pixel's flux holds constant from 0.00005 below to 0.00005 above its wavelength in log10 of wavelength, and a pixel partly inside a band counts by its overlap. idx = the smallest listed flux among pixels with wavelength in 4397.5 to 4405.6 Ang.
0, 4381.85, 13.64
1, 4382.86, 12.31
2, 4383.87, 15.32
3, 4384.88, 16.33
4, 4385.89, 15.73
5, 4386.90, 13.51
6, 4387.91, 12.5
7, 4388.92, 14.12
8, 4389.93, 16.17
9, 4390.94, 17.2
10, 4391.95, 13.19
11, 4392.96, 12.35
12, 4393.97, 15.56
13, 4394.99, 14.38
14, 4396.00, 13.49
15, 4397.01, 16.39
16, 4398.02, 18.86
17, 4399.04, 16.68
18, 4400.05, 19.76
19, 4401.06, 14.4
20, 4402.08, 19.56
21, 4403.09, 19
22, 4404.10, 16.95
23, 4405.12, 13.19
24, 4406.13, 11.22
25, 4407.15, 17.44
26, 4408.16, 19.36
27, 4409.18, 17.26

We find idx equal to 13.19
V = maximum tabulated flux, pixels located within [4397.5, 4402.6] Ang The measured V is 19.76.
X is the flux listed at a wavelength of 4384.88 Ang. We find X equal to 16.33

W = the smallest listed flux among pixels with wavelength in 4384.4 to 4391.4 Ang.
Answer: 12.5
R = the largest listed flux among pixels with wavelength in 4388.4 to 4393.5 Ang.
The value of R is 17.2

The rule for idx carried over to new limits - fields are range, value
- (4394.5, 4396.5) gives 13.49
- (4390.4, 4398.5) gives 12.35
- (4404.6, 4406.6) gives 11.22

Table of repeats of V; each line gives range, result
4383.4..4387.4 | 16.33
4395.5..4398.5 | 18.86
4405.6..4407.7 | 17.44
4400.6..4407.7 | 19.56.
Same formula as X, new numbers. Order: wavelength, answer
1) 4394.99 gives 14.38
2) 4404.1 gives 16.95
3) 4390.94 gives 17.2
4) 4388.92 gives 14.12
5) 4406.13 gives 11.22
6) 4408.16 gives 19.36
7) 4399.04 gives 16.68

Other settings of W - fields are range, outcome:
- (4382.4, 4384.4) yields 12.31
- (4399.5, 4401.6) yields 14.4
